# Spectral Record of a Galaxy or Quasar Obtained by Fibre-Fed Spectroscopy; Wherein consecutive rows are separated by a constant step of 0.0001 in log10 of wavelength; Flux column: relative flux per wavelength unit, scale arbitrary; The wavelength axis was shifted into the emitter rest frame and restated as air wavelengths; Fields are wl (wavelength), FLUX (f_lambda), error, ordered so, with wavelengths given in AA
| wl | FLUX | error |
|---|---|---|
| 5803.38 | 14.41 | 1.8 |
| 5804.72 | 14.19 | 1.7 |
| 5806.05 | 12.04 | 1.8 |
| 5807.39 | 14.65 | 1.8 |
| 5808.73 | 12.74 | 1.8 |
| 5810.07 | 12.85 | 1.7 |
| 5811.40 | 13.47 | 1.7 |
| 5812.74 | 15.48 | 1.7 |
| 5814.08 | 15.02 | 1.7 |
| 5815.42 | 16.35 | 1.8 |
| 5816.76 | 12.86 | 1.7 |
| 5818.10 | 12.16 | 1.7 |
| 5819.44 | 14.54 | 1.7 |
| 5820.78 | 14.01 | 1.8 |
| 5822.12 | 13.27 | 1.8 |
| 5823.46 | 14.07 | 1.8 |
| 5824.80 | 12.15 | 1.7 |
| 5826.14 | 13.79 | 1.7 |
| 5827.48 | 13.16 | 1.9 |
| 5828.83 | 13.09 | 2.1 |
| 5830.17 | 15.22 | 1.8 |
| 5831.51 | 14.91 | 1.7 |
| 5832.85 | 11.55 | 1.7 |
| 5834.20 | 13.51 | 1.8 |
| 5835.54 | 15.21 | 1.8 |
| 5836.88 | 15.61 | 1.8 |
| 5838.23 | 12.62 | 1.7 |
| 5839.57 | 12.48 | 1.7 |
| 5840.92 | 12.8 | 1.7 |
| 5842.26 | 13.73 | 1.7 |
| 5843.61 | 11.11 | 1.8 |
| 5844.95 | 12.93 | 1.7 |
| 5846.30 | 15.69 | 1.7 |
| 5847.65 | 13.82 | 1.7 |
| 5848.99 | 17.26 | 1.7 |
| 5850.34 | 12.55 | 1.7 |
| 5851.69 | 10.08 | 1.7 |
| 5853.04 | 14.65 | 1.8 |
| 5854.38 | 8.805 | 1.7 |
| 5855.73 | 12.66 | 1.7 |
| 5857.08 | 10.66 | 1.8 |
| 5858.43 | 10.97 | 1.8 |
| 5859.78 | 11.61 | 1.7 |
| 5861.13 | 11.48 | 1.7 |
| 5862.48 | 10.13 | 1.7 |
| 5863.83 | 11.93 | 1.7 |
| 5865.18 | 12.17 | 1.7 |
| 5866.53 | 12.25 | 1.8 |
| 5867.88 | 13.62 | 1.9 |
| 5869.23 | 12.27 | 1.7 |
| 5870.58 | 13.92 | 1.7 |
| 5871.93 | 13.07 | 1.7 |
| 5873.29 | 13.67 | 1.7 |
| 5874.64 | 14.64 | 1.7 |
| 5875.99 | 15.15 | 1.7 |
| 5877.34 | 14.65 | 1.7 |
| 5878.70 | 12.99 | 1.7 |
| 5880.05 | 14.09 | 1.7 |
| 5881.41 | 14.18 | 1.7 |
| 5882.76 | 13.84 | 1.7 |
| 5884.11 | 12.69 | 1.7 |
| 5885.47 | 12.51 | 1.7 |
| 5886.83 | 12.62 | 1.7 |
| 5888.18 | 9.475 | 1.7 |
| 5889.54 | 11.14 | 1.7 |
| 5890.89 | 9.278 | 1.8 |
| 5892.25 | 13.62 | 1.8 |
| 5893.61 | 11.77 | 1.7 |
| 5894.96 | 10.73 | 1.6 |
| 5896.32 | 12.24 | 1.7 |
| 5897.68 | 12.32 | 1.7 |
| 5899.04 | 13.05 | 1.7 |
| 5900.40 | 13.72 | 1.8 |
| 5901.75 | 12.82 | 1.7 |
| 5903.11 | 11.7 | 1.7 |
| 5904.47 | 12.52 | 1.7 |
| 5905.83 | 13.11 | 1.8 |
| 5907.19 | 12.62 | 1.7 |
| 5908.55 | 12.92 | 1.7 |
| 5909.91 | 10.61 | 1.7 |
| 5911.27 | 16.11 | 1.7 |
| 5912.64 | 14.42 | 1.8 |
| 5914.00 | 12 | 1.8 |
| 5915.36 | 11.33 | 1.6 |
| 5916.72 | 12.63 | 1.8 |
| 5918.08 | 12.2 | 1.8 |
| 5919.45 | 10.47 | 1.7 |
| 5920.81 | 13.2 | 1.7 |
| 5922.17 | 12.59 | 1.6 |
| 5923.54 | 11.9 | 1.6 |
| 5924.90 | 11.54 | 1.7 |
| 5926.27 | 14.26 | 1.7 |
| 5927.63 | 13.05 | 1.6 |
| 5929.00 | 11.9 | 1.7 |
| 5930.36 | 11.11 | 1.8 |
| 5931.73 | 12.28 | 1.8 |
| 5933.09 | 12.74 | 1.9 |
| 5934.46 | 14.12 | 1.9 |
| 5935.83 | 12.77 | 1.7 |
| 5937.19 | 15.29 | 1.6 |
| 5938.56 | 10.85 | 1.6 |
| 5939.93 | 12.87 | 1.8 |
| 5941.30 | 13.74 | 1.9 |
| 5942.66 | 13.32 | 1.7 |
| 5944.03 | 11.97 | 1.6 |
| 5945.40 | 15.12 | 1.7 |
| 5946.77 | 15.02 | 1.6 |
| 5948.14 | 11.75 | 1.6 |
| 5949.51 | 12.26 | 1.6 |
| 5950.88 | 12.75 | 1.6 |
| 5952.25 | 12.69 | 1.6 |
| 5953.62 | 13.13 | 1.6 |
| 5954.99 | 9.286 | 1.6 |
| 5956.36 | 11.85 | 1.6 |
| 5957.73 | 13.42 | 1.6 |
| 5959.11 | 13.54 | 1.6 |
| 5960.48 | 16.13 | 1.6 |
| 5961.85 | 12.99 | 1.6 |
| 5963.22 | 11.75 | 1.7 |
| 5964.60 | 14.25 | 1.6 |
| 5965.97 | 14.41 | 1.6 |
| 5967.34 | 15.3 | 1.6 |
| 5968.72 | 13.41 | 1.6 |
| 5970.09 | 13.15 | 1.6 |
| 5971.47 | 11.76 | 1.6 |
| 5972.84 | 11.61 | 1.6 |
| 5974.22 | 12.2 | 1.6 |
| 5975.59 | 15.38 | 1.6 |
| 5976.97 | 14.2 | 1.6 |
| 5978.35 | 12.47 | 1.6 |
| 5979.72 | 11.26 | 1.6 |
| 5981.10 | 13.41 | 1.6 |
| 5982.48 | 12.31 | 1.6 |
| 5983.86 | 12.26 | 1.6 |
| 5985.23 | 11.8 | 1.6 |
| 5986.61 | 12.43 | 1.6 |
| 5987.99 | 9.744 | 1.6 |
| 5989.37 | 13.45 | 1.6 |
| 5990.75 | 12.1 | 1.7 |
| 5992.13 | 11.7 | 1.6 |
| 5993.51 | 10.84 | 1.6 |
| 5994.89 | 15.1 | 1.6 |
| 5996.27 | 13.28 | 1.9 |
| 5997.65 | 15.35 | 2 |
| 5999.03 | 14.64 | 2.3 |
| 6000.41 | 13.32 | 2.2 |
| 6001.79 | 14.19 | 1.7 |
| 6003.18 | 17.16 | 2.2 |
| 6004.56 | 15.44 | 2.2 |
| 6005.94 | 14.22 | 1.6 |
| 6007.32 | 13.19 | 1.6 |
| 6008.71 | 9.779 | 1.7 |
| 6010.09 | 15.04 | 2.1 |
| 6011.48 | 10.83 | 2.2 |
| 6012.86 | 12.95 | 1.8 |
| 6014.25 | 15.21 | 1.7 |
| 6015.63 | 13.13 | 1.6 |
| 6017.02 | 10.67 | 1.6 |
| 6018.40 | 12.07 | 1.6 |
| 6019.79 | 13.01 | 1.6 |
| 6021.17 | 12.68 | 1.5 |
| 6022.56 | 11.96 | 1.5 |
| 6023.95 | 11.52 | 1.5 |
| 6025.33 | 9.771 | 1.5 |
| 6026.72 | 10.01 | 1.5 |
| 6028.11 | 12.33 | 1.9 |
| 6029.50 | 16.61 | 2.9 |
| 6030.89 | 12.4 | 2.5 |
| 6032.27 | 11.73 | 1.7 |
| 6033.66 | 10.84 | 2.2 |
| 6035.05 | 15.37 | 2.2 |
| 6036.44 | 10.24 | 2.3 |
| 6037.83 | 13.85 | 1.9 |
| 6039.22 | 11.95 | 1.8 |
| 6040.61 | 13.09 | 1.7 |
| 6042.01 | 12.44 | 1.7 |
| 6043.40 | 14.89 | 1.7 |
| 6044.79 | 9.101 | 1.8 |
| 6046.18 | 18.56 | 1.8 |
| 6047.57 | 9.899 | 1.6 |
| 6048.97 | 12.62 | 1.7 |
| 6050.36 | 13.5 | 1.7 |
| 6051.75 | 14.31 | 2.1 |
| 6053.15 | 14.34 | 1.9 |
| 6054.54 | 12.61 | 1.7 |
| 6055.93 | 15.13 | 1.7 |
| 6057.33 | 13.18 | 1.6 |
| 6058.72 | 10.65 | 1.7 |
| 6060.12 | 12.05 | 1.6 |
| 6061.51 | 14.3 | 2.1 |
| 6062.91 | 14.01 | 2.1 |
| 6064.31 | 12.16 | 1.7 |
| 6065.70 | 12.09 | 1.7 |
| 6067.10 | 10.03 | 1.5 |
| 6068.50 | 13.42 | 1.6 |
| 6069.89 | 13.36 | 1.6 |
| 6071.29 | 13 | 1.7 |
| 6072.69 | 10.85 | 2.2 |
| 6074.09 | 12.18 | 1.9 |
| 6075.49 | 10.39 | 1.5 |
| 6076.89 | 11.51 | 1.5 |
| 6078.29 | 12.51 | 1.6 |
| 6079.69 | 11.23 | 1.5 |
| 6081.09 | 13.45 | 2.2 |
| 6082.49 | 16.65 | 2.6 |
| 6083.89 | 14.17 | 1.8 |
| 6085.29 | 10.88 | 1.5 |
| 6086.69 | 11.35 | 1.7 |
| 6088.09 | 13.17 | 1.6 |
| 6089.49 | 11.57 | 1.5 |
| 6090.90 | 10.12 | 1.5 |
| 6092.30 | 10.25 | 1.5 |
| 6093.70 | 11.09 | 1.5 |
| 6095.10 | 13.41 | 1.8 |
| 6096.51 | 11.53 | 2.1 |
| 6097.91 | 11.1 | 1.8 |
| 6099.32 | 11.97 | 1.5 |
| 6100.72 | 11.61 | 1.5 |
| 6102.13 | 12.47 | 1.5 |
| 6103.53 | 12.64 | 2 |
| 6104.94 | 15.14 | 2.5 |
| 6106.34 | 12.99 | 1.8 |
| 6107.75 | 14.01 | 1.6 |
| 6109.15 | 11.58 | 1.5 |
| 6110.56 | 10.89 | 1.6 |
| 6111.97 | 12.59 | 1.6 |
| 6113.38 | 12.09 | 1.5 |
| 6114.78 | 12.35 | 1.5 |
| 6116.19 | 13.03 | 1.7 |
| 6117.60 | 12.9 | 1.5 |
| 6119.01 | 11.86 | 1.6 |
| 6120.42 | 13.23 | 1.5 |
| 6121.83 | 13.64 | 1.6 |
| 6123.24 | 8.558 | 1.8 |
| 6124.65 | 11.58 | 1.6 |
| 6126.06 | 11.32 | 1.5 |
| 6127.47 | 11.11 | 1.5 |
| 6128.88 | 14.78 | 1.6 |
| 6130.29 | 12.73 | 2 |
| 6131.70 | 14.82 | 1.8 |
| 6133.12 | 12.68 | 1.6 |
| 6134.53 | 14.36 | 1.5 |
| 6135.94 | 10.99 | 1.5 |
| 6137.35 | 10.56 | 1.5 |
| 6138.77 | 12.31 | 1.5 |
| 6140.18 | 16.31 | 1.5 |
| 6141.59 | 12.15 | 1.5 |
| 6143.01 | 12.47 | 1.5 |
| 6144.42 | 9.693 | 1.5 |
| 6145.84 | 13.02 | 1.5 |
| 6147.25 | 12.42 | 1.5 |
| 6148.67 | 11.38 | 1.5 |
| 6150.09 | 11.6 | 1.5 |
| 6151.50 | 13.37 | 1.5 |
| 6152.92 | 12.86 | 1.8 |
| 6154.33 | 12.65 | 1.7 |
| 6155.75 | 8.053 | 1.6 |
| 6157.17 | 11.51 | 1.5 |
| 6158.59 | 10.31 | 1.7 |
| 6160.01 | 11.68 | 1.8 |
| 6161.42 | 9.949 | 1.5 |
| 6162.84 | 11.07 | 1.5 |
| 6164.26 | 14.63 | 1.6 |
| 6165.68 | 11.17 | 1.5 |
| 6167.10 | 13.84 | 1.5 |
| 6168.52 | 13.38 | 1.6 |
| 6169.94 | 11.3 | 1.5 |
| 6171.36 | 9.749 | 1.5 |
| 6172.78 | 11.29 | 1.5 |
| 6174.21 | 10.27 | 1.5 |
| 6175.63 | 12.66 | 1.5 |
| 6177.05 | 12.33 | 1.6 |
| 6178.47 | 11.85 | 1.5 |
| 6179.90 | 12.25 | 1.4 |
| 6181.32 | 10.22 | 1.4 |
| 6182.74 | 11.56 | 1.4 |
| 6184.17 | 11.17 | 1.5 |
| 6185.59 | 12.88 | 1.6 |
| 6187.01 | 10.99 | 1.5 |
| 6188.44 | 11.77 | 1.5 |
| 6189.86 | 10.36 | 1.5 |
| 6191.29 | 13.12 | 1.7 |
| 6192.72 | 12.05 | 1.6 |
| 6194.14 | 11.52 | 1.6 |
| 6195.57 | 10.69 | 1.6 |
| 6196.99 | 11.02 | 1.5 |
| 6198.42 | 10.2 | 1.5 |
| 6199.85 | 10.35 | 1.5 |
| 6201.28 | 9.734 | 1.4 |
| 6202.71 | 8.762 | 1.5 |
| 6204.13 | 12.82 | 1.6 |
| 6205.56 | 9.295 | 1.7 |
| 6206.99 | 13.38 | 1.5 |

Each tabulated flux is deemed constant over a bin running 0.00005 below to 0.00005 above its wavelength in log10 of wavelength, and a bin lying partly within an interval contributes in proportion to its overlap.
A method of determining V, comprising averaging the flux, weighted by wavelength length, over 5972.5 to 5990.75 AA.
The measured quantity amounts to 12.5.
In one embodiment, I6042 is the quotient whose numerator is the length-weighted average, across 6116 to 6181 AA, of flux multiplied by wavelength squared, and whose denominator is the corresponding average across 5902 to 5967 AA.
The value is 1.01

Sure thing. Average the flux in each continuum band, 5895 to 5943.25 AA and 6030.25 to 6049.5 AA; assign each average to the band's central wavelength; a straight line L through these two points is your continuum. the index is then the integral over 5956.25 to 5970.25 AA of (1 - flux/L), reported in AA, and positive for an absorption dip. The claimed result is -1.21 AA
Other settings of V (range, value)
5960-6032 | 13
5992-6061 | 13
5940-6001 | 13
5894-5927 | 12.5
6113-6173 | 12.1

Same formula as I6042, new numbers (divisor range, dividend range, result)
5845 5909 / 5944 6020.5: 1.07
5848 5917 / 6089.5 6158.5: 1.05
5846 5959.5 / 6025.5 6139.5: 1.05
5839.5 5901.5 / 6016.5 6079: 1.05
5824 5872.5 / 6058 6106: 1.03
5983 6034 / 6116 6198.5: 0.98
